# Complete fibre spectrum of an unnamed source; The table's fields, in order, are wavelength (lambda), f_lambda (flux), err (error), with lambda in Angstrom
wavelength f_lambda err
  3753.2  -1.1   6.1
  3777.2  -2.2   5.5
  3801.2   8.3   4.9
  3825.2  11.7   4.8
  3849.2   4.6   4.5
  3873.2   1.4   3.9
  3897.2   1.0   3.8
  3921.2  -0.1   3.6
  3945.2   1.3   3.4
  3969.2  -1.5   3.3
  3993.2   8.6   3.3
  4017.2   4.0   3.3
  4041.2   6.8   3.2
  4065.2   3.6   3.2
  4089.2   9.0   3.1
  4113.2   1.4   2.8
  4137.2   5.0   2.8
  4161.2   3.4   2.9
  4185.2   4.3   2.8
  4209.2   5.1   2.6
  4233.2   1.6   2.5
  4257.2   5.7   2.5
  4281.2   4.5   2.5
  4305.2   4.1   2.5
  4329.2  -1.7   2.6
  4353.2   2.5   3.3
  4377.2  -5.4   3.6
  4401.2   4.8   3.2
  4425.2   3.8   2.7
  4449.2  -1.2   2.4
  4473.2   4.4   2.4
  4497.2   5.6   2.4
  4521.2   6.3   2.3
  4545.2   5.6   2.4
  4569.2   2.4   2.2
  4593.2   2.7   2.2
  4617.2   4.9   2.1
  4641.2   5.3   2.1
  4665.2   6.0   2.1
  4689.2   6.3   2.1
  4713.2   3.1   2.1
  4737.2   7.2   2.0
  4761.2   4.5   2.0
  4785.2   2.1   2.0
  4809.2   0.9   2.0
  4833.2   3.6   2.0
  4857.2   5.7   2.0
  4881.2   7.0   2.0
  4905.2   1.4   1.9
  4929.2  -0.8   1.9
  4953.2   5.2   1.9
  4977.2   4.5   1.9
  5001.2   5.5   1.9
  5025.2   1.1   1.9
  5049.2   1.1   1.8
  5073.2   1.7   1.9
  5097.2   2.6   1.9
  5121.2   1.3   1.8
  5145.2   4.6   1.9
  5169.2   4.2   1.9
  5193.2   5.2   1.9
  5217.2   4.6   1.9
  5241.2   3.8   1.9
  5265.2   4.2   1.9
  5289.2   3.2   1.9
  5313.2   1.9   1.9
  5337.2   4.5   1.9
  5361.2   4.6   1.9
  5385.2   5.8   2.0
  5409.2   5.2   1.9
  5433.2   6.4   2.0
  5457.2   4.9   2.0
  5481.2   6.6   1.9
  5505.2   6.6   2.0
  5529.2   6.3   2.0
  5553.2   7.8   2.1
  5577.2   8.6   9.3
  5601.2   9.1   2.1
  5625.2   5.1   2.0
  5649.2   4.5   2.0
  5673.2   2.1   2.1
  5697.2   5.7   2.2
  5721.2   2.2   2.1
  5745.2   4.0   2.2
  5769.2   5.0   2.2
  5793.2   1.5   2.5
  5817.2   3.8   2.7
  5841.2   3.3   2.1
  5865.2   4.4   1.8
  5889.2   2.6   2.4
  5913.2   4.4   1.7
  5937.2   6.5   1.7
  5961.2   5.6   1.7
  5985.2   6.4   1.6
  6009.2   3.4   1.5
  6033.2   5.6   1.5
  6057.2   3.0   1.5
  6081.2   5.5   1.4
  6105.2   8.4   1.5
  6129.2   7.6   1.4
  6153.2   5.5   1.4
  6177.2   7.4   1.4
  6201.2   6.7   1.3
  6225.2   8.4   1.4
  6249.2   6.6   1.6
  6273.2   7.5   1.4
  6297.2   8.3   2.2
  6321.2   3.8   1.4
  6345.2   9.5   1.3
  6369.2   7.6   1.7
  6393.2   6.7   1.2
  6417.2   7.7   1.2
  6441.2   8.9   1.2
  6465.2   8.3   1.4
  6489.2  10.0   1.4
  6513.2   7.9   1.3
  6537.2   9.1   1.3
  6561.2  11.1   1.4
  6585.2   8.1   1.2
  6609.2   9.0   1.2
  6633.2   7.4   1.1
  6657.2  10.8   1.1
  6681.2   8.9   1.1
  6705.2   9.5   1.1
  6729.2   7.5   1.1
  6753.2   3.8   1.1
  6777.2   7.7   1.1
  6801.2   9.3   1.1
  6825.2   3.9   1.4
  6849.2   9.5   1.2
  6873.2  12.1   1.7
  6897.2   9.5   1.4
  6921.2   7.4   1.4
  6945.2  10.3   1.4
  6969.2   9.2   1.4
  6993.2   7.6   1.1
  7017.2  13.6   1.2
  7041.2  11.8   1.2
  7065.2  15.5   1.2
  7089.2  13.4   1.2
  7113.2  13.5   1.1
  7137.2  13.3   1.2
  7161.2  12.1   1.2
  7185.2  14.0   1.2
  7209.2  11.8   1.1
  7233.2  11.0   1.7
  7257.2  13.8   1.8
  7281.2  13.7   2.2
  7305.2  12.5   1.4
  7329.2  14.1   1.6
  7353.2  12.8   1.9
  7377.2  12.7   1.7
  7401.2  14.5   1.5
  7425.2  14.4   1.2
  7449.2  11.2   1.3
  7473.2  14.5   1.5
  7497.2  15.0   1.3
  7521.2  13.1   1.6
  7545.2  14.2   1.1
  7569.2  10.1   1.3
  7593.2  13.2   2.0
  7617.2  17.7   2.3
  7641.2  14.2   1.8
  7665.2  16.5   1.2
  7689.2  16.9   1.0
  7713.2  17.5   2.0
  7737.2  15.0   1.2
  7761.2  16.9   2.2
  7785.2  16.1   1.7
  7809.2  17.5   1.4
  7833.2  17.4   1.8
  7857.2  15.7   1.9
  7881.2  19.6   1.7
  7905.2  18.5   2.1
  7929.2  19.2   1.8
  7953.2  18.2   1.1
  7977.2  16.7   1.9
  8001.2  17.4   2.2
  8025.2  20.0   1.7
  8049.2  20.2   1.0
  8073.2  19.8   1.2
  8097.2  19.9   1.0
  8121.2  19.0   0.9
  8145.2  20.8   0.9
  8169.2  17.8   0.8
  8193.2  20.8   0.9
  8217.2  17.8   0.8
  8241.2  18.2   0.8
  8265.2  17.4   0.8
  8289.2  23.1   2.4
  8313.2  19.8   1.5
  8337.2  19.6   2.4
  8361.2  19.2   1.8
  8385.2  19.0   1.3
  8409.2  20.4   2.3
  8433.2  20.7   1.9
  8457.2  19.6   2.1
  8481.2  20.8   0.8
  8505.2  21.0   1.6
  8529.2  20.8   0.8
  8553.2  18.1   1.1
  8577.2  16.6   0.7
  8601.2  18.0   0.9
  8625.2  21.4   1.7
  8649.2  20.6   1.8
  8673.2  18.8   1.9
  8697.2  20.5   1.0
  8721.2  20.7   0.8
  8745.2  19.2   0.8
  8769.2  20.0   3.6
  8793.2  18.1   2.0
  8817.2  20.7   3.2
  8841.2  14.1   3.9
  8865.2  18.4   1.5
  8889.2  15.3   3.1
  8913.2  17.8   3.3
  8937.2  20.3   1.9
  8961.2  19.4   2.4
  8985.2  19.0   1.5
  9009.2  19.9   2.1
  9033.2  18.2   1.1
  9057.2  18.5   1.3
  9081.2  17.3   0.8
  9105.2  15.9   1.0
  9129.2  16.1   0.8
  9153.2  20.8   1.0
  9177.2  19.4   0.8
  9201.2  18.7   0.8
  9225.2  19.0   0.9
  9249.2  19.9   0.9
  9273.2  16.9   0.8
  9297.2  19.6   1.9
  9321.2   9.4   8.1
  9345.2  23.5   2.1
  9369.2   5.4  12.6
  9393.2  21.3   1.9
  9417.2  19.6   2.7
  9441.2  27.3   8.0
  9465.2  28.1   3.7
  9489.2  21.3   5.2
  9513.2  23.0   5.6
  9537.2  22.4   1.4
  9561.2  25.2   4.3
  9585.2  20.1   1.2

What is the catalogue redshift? 0.76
